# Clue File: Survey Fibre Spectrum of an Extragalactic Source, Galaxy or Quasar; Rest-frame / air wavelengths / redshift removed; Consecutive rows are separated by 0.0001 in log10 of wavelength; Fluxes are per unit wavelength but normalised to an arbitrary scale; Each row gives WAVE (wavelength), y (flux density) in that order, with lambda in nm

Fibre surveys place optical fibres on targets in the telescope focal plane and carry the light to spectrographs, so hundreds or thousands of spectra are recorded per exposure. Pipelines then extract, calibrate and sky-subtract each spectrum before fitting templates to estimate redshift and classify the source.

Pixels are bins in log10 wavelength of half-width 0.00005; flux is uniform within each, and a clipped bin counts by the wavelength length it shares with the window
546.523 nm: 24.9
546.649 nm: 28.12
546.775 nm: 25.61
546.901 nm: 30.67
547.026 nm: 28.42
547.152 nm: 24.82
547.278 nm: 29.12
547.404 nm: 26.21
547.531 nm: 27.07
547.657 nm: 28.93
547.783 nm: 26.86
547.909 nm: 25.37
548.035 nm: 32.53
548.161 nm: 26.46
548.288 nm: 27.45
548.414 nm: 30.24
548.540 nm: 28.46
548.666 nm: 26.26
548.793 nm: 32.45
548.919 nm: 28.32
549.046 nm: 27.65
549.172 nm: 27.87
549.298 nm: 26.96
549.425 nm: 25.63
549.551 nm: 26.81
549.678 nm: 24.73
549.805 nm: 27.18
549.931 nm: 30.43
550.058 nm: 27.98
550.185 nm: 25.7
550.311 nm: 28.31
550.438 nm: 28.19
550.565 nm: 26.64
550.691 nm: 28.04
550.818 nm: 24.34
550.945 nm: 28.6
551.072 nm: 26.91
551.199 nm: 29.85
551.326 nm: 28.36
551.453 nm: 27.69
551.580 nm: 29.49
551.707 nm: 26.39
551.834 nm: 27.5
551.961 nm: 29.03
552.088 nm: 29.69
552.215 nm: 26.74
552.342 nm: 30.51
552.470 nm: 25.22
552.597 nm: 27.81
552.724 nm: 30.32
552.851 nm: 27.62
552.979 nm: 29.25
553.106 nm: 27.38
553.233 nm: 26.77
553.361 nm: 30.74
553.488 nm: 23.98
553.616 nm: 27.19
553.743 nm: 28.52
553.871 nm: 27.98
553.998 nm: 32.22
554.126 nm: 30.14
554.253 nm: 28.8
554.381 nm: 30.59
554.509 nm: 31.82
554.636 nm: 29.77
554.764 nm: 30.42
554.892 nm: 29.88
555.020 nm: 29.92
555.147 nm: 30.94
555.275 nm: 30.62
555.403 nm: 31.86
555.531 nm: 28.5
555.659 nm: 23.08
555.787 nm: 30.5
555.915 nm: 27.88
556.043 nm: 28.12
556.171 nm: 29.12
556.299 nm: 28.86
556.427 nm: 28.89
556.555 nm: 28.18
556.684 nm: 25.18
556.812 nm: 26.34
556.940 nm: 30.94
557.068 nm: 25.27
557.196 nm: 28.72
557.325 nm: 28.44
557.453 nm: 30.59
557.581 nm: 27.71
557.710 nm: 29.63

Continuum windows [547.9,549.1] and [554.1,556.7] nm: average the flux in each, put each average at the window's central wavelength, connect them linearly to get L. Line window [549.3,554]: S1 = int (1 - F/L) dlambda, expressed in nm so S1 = 0.19 nm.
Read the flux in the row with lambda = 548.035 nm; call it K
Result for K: 32.53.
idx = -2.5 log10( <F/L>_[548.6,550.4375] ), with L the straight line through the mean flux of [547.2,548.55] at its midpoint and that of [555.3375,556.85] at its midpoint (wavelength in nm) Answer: 0.02 mag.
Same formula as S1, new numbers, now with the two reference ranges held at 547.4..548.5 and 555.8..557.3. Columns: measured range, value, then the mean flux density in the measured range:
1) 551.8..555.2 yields -0.11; 28.9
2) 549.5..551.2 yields 0.04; 27.3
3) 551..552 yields 0.00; 28.1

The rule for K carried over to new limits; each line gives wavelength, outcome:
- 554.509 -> 31.82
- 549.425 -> 25.63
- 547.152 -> 24.82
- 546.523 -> 24.9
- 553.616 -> 27.19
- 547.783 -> 26.86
